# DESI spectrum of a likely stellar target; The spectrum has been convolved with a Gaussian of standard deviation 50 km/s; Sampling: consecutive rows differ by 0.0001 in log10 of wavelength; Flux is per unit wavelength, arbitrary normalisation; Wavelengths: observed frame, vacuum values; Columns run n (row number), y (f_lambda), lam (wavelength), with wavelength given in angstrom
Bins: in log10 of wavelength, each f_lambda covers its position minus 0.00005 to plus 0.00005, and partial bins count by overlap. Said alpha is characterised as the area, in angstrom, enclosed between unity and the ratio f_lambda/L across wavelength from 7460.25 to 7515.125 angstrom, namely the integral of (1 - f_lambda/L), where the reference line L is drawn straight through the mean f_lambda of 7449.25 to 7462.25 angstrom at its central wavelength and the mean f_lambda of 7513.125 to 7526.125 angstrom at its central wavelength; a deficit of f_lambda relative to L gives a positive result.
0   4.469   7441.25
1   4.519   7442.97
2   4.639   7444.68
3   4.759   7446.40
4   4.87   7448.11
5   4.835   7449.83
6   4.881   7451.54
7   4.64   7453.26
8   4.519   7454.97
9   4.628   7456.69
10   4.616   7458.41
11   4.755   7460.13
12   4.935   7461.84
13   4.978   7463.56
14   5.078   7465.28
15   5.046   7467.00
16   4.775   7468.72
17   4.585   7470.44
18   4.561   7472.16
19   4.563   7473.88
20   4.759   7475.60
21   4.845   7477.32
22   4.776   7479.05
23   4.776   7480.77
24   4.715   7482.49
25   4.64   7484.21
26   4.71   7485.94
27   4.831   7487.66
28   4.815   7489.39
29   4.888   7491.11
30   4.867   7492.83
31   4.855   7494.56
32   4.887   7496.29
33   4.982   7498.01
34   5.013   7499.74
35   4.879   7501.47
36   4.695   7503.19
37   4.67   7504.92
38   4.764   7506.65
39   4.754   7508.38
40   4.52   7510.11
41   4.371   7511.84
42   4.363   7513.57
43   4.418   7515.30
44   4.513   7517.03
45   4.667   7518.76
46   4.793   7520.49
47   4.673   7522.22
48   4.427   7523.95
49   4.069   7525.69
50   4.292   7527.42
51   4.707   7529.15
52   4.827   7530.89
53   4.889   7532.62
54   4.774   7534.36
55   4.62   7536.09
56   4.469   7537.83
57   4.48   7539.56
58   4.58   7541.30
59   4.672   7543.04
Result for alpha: -1.81 angstrom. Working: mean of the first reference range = 4.72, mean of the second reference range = 4.51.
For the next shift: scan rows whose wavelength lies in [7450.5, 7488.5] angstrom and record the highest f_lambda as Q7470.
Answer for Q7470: 5.078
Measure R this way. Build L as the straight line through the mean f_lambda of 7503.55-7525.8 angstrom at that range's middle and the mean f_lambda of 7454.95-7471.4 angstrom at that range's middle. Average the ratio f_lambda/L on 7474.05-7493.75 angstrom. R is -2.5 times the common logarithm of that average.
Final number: -0.02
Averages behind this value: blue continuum 4.8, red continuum 4.56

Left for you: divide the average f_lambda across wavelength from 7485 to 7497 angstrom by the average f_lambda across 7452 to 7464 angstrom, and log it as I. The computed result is 1.0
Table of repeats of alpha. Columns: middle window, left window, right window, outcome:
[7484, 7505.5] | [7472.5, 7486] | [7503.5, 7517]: -0.9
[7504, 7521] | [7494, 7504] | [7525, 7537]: 0.7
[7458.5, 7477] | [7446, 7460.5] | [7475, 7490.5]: -0.2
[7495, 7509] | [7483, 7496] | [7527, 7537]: -0.2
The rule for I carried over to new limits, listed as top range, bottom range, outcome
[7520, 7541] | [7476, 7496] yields 0.96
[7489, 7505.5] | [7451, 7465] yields 1.02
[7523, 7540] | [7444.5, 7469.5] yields 0.95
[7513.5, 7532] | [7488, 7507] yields 0.94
